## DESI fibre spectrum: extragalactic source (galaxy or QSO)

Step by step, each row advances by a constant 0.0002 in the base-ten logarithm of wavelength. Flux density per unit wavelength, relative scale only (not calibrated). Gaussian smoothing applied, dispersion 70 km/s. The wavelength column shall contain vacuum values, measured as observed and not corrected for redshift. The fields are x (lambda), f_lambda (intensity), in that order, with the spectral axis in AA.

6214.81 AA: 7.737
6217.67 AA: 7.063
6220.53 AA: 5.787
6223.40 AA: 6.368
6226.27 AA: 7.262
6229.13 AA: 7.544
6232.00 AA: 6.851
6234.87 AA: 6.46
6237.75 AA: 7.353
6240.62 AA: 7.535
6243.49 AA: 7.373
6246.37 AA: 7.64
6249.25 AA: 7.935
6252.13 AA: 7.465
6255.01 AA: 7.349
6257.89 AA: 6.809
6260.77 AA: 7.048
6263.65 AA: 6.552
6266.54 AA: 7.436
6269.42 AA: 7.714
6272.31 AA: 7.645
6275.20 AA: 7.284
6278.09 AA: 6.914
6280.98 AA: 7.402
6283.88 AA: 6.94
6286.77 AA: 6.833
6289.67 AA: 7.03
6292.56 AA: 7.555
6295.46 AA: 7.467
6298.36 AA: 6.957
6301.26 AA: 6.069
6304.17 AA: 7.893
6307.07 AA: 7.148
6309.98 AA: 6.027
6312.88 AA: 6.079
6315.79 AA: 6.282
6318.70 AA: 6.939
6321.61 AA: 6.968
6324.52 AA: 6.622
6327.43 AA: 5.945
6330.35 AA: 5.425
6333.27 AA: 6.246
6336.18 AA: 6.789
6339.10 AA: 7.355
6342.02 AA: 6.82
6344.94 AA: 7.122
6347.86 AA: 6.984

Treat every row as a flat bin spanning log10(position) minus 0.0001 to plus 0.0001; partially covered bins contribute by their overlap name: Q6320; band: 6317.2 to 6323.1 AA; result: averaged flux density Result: 6.95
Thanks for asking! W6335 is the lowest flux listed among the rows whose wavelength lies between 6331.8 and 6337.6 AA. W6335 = 6.246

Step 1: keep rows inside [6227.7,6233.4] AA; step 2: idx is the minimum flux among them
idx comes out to 6.851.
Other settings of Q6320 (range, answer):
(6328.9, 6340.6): 6.46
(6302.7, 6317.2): 6.68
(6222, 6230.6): 7.06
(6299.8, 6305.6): 6.97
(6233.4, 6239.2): 6.9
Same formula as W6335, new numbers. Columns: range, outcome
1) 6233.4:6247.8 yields 6.46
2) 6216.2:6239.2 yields 5.787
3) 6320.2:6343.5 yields 5.425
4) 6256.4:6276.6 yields 6.552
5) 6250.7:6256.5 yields 7.349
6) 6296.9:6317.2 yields 6.027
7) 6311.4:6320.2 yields 6.079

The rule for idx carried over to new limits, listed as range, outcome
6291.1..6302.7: 6.069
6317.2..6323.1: 6.939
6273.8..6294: 6.833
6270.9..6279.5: 6.914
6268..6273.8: 7.645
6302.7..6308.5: 7.148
